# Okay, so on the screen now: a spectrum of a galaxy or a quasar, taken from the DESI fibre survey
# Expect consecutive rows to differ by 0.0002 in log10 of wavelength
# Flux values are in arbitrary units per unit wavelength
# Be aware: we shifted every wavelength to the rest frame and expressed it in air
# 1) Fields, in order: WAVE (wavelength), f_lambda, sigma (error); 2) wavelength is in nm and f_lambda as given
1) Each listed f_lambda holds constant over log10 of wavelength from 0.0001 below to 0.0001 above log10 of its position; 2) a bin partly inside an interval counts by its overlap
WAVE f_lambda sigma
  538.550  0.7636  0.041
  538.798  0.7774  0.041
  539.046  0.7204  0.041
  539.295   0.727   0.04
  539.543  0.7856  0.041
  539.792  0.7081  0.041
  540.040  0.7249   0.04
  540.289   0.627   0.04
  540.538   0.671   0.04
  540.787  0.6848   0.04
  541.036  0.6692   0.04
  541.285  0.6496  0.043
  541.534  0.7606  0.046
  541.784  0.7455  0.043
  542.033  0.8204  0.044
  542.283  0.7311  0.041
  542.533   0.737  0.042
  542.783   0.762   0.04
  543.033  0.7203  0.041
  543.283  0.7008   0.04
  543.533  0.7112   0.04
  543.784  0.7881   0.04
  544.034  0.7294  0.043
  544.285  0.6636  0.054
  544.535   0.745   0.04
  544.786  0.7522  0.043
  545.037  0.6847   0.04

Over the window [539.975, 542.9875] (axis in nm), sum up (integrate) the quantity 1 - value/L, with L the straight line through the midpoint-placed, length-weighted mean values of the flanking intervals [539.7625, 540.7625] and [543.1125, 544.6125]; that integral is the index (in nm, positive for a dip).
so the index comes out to -0.087 nm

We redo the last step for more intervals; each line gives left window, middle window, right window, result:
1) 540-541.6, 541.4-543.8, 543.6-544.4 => -0.137 nm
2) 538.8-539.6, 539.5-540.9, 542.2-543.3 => 0.088 nm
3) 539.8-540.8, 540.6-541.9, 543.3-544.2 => -0.010 nm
